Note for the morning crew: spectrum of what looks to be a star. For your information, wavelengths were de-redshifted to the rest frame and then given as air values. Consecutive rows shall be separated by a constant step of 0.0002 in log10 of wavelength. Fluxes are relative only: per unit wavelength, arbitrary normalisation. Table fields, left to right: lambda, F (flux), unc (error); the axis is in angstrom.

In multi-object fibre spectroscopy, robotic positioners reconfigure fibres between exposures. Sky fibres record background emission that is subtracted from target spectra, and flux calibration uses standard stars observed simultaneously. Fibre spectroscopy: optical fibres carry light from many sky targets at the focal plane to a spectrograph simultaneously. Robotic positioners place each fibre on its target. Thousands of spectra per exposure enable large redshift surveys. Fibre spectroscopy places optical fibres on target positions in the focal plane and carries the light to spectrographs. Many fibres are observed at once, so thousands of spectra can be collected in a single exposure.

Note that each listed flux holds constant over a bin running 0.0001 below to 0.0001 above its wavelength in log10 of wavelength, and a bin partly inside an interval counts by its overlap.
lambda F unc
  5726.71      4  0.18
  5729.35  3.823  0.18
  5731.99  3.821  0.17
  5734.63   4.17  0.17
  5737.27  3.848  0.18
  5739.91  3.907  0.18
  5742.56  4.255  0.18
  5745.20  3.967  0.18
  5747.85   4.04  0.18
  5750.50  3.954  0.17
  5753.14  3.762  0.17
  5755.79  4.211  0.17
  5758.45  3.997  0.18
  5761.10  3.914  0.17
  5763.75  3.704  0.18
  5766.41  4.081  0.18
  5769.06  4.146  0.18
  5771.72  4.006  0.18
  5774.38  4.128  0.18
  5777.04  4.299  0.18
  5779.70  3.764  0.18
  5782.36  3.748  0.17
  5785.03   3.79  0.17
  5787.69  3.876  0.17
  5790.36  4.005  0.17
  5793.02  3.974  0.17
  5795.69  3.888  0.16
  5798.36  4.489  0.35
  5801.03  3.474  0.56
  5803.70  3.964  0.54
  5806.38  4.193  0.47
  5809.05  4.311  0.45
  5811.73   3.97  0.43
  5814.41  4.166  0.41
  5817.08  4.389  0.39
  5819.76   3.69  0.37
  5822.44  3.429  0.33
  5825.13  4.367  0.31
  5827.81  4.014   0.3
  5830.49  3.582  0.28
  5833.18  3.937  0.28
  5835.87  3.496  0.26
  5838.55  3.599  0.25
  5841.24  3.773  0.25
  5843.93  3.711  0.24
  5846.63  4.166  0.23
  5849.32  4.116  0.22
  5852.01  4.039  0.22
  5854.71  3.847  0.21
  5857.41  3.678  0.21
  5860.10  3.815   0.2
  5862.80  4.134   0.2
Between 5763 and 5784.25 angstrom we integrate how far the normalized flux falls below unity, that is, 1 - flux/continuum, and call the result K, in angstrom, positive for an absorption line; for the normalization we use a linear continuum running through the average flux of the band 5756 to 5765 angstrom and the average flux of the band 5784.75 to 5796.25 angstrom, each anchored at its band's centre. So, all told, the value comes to -0.4 angstrom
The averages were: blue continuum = 3.91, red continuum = 3.92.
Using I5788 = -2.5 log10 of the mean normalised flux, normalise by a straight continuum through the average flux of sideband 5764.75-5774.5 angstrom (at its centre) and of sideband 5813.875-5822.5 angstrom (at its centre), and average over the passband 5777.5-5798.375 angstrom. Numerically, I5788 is 0.03 mag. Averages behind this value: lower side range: 4.07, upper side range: 3.97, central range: 3.92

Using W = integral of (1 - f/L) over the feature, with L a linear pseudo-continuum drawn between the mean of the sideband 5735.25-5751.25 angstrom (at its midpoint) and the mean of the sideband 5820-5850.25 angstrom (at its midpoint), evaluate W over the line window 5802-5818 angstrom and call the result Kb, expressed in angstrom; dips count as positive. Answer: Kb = -1.11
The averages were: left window 4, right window 3.83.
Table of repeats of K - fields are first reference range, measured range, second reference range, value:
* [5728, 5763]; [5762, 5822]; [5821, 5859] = -1.4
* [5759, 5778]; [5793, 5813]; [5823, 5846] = -0.6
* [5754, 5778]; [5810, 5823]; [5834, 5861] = -0.2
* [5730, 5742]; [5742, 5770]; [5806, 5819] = 0.1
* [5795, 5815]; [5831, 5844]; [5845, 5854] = 1.2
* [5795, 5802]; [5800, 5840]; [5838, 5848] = 0.0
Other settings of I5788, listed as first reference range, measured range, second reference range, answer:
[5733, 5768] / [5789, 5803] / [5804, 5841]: 0.00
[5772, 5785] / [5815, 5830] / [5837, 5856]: -0.01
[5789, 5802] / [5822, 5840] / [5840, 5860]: 0.04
